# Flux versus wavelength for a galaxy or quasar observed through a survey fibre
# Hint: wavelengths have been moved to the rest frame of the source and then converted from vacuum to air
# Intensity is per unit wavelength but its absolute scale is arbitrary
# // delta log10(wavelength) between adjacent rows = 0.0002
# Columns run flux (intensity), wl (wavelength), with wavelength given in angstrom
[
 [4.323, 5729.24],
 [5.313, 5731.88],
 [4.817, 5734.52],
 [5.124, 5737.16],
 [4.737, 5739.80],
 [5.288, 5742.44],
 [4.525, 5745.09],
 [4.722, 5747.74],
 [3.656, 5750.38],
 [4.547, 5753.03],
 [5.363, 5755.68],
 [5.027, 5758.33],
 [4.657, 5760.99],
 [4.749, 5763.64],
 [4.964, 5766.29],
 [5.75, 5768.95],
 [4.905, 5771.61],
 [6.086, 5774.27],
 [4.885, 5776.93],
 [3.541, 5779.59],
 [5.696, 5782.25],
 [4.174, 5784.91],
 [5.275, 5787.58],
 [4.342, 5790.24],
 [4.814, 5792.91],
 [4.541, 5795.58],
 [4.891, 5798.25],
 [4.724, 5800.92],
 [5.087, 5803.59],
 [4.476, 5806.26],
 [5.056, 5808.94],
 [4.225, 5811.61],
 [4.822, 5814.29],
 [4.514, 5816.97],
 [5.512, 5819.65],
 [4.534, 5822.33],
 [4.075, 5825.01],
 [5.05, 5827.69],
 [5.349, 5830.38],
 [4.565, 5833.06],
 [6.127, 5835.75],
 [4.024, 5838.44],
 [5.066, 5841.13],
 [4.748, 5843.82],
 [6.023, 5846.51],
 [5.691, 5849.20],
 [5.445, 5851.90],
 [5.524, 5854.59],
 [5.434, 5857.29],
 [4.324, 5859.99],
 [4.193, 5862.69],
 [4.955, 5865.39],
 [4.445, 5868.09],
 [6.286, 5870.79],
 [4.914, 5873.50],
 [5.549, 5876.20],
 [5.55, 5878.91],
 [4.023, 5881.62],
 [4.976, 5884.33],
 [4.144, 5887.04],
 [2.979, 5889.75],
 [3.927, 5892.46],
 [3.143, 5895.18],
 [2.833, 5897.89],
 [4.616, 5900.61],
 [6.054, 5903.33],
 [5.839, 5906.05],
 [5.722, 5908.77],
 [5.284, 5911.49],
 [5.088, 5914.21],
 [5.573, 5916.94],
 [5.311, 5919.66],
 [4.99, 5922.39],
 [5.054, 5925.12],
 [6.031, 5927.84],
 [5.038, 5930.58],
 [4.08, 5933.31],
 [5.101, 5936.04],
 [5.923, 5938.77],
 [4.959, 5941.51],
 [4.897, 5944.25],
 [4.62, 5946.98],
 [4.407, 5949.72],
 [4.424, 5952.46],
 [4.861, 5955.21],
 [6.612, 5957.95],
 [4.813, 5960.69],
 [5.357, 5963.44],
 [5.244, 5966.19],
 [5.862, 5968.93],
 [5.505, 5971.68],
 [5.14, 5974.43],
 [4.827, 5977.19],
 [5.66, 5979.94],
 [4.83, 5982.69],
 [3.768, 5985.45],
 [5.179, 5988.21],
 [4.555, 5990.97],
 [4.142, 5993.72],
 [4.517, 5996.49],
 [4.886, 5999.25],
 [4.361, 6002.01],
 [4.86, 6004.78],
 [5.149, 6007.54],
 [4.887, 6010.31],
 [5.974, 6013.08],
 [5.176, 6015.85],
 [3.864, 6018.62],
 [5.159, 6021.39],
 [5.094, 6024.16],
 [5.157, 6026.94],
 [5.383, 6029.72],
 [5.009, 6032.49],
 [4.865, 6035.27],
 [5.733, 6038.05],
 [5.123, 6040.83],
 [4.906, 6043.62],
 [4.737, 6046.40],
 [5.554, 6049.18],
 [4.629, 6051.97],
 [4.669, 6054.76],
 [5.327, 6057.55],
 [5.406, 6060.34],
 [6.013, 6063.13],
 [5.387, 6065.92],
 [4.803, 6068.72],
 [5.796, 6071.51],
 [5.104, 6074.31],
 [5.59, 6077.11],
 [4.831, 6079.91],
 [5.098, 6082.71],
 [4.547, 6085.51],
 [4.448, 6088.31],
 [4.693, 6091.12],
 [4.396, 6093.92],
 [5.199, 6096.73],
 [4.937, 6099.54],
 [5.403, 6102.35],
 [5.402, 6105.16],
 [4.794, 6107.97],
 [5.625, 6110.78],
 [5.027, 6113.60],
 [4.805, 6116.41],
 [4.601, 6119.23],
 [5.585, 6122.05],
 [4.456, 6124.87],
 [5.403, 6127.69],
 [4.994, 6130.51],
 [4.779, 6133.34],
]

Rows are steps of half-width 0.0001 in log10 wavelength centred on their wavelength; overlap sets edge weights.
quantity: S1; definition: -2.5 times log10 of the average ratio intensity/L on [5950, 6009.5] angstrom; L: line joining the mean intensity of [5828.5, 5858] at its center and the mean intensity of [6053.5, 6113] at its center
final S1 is 0.046 mag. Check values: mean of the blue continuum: 5.26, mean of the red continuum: 5.12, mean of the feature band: 4.97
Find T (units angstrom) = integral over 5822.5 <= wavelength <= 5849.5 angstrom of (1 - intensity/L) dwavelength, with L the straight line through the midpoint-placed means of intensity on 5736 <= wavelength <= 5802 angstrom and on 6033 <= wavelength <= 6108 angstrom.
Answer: -0.71 angstrom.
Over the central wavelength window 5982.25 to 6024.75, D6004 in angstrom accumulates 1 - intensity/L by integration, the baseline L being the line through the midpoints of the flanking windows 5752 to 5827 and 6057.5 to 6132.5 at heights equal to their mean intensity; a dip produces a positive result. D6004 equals 2.1 angstrom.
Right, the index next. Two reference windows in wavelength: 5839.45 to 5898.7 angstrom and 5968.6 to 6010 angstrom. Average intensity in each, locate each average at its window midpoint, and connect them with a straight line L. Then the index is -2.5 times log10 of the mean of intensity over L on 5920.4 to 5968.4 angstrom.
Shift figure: -0.06 mag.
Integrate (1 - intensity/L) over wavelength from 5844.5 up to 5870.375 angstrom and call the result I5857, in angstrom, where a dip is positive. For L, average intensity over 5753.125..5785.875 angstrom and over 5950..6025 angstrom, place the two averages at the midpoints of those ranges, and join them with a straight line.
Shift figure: -0.9 angstrom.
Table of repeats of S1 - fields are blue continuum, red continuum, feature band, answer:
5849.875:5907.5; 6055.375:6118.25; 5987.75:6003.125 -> 0.08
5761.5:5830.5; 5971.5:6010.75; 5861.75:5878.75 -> -0.06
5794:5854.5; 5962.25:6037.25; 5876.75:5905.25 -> 0.16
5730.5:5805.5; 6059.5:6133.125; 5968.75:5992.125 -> 0.00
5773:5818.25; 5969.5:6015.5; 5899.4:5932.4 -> -0.11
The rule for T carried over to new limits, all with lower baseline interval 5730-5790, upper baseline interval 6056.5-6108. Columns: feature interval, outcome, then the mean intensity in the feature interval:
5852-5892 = 1.3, 4.81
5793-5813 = 0.8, 4.72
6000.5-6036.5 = 0.6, 5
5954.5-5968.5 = -1.1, 5.44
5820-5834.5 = 0.5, 4.78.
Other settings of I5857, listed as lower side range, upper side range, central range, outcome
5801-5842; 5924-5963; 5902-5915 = -1.6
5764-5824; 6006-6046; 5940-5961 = 0.2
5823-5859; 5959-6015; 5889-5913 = 2.6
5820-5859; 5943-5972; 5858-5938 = 4.5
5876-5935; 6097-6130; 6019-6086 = -1.9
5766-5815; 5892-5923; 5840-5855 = -1.7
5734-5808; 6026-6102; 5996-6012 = 0.7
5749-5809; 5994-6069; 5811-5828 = 0.7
